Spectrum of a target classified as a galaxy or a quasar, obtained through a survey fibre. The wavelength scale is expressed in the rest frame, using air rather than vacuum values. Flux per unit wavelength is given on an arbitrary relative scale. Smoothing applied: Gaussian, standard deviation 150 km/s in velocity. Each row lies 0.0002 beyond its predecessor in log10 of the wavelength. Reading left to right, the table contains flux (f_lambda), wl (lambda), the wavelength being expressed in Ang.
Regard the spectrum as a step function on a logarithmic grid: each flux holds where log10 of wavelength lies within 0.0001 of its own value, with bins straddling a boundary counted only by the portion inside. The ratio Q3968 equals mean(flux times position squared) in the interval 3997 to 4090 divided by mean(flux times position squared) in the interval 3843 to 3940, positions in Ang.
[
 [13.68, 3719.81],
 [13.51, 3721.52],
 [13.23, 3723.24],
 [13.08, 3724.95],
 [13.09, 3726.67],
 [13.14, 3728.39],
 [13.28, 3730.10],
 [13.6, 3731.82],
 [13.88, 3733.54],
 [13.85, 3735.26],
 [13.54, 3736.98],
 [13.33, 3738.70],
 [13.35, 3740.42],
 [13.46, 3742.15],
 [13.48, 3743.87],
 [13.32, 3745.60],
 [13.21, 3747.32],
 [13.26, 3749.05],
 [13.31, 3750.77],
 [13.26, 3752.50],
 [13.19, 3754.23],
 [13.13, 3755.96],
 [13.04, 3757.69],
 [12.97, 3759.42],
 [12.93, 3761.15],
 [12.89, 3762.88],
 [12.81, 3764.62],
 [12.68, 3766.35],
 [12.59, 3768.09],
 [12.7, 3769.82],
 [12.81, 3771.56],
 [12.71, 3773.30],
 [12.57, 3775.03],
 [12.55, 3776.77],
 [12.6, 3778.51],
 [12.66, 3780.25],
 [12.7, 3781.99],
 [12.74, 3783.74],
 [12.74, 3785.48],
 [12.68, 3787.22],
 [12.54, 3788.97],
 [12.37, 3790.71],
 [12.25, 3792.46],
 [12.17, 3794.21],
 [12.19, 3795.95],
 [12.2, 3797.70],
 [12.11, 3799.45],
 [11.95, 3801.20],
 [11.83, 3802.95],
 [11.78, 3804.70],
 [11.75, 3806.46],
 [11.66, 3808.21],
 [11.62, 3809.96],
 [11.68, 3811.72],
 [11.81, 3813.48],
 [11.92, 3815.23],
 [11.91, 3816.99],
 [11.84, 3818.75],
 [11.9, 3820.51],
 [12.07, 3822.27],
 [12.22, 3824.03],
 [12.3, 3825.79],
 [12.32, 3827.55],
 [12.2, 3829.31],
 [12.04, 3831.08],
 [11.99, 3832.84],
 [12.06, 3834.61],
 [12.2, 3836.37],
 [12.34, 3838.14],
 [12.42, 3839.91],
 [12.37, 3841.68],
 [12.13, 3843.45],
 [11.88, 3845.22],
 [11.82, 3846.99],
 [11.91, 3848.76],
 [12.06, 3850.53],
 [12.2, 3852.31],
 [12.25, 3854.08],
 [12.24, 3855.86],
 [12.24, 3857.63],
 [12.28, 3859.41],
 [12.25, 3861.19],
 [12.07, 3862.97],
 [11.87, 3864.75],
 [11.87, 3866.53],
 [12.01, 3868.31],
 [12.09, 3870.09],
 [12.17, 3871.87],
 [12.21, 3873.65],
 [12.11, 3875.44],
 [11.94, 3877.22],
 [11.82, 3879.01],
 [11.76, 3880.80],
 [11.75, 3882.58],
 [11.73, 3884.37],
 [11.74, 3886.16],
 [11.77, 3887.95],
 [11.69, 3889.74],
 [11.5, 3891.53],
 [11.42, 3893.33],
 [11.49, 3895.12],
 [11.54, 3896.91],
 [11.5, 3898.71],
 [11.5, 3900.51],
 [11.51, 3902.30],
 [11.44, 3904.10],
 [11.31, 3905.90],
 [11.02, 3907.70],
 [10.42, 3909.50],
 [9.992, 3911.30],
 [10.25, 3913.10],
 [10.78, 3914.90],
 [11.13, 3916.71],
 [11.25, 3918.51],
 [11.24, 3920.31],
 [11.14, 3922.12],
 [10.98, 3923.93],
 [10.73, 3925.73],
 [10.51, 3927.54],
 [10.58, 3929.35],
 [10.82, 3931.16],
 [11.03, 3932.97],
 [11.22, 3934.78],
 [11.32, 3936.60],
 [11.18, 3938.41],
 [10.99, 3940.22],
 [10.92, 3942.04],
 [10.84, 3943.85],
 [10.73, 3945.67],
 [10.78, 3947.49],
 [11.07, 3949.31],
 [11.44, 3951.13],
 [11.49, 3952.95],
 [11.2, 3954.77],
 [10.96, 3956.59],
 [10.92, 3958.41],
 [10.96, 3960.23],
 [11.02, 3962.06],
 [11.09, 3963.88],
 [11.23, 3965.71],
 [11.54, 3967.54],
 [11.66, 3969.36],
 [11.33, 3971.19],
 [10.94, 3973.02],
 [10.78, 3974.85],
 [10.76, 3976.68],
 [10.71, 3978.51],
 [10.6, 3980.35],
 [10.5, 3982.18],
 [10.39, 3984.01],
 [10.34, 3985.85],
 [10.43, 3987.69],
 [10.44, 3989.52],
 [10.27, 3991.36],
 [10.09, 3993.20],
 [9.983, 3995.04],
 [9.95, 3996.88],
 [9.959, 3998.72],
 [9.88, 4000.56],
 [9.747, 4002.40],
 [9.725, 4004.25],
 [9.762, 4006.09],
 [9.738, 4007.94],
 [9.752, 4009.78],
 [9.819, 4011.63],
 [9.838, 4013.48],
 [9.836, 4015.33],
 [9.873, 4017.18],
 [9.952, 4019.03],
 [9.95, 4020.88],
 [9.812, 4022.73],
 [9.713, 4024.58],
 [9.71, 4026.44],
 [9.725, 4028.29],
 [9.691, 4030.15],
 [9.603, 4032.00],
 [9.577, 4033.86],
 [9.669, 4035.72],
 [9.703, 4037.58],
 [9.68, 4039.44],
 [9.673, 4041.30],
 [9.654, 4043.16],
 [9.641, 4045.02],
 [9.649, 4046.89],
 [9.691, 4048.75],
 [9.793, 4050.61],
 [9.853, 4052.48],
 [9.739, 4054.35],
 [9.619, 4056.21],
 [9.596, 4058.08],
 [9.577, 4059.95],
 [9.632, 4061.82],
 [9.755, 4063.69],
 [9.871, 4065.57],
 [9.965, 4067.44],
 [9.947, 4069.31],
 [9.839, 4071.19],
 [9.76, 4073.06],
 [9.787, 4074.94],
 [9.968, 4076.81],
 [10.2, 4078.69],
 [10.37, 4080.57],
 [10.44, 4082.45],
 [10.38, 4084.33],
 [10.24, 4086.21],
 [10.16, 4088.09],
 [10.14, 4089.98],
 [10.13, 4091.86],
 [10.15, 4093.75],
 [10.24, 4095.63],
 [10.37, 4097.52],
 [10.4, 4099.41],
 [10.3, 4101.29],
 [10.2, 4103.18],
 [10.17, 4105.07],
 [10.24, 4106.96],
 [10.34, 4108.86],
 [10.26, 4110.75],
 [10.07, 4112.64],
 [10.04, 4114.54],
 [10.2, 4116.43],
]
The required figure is 0.92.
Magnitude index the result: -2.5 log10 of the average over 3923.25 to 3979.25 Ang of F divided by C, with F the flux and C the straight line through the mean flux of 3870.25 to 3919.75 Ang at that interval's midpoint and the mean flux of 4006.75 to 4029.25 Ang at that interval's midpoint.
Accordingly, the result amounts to -0.03 mag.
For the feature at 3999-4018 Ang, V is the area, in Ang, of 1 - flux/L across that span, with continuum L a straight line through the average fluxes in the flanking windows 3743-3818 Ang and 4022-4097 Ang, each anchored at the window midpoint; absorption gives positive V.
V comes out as 1.0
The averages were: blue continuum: 12.5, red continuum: 9.86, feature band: 9.8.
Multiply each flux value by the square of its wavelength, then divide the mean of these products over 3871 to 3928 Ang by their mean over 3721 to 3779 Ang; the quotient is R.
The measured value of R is 0.94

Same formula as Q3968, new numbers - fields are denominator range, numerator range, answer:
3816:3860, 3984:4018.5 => 0.89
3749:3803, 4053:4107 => 0.93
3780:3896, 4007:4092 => 0.91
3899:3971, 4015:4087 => 0.94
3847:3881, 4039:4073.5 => 0.89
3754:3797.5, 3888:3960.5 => 0.94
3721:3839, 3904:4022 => 0.93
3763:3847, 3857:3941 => 0.98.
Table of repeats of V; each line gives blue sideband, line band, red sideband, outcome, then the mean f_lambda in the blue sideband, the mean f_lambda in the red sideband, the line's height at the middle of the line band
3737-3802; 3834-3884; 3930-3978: -0.46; 12.8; 11.1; 12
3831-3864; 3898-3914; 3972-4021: 0.53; 12.1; 10.2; 11.4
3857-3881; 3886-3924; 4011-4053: 1.12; 12.1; 9.74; 11.5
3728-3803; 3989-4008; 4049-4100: 1.32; 12.9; 9.99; 10.7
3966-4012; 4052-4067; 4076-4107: 0.84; 10.4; 10.2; 10.3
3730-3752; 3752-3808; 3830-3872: 1.87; 13.5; 12.1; 13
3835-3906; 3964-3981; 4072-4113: 0.09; 11.9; 10.2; 11.1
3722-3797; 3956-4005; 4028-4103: 0.76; 13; 9.91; 10.8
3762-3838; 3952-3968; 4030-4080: -0.69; 12.3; 9.75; 10.7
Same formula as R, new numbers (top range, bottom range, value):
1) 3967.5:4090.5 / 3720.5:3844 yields 0.90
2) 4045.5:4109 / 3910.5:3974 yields 0.97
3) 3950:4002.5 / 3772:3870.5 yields 0.95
